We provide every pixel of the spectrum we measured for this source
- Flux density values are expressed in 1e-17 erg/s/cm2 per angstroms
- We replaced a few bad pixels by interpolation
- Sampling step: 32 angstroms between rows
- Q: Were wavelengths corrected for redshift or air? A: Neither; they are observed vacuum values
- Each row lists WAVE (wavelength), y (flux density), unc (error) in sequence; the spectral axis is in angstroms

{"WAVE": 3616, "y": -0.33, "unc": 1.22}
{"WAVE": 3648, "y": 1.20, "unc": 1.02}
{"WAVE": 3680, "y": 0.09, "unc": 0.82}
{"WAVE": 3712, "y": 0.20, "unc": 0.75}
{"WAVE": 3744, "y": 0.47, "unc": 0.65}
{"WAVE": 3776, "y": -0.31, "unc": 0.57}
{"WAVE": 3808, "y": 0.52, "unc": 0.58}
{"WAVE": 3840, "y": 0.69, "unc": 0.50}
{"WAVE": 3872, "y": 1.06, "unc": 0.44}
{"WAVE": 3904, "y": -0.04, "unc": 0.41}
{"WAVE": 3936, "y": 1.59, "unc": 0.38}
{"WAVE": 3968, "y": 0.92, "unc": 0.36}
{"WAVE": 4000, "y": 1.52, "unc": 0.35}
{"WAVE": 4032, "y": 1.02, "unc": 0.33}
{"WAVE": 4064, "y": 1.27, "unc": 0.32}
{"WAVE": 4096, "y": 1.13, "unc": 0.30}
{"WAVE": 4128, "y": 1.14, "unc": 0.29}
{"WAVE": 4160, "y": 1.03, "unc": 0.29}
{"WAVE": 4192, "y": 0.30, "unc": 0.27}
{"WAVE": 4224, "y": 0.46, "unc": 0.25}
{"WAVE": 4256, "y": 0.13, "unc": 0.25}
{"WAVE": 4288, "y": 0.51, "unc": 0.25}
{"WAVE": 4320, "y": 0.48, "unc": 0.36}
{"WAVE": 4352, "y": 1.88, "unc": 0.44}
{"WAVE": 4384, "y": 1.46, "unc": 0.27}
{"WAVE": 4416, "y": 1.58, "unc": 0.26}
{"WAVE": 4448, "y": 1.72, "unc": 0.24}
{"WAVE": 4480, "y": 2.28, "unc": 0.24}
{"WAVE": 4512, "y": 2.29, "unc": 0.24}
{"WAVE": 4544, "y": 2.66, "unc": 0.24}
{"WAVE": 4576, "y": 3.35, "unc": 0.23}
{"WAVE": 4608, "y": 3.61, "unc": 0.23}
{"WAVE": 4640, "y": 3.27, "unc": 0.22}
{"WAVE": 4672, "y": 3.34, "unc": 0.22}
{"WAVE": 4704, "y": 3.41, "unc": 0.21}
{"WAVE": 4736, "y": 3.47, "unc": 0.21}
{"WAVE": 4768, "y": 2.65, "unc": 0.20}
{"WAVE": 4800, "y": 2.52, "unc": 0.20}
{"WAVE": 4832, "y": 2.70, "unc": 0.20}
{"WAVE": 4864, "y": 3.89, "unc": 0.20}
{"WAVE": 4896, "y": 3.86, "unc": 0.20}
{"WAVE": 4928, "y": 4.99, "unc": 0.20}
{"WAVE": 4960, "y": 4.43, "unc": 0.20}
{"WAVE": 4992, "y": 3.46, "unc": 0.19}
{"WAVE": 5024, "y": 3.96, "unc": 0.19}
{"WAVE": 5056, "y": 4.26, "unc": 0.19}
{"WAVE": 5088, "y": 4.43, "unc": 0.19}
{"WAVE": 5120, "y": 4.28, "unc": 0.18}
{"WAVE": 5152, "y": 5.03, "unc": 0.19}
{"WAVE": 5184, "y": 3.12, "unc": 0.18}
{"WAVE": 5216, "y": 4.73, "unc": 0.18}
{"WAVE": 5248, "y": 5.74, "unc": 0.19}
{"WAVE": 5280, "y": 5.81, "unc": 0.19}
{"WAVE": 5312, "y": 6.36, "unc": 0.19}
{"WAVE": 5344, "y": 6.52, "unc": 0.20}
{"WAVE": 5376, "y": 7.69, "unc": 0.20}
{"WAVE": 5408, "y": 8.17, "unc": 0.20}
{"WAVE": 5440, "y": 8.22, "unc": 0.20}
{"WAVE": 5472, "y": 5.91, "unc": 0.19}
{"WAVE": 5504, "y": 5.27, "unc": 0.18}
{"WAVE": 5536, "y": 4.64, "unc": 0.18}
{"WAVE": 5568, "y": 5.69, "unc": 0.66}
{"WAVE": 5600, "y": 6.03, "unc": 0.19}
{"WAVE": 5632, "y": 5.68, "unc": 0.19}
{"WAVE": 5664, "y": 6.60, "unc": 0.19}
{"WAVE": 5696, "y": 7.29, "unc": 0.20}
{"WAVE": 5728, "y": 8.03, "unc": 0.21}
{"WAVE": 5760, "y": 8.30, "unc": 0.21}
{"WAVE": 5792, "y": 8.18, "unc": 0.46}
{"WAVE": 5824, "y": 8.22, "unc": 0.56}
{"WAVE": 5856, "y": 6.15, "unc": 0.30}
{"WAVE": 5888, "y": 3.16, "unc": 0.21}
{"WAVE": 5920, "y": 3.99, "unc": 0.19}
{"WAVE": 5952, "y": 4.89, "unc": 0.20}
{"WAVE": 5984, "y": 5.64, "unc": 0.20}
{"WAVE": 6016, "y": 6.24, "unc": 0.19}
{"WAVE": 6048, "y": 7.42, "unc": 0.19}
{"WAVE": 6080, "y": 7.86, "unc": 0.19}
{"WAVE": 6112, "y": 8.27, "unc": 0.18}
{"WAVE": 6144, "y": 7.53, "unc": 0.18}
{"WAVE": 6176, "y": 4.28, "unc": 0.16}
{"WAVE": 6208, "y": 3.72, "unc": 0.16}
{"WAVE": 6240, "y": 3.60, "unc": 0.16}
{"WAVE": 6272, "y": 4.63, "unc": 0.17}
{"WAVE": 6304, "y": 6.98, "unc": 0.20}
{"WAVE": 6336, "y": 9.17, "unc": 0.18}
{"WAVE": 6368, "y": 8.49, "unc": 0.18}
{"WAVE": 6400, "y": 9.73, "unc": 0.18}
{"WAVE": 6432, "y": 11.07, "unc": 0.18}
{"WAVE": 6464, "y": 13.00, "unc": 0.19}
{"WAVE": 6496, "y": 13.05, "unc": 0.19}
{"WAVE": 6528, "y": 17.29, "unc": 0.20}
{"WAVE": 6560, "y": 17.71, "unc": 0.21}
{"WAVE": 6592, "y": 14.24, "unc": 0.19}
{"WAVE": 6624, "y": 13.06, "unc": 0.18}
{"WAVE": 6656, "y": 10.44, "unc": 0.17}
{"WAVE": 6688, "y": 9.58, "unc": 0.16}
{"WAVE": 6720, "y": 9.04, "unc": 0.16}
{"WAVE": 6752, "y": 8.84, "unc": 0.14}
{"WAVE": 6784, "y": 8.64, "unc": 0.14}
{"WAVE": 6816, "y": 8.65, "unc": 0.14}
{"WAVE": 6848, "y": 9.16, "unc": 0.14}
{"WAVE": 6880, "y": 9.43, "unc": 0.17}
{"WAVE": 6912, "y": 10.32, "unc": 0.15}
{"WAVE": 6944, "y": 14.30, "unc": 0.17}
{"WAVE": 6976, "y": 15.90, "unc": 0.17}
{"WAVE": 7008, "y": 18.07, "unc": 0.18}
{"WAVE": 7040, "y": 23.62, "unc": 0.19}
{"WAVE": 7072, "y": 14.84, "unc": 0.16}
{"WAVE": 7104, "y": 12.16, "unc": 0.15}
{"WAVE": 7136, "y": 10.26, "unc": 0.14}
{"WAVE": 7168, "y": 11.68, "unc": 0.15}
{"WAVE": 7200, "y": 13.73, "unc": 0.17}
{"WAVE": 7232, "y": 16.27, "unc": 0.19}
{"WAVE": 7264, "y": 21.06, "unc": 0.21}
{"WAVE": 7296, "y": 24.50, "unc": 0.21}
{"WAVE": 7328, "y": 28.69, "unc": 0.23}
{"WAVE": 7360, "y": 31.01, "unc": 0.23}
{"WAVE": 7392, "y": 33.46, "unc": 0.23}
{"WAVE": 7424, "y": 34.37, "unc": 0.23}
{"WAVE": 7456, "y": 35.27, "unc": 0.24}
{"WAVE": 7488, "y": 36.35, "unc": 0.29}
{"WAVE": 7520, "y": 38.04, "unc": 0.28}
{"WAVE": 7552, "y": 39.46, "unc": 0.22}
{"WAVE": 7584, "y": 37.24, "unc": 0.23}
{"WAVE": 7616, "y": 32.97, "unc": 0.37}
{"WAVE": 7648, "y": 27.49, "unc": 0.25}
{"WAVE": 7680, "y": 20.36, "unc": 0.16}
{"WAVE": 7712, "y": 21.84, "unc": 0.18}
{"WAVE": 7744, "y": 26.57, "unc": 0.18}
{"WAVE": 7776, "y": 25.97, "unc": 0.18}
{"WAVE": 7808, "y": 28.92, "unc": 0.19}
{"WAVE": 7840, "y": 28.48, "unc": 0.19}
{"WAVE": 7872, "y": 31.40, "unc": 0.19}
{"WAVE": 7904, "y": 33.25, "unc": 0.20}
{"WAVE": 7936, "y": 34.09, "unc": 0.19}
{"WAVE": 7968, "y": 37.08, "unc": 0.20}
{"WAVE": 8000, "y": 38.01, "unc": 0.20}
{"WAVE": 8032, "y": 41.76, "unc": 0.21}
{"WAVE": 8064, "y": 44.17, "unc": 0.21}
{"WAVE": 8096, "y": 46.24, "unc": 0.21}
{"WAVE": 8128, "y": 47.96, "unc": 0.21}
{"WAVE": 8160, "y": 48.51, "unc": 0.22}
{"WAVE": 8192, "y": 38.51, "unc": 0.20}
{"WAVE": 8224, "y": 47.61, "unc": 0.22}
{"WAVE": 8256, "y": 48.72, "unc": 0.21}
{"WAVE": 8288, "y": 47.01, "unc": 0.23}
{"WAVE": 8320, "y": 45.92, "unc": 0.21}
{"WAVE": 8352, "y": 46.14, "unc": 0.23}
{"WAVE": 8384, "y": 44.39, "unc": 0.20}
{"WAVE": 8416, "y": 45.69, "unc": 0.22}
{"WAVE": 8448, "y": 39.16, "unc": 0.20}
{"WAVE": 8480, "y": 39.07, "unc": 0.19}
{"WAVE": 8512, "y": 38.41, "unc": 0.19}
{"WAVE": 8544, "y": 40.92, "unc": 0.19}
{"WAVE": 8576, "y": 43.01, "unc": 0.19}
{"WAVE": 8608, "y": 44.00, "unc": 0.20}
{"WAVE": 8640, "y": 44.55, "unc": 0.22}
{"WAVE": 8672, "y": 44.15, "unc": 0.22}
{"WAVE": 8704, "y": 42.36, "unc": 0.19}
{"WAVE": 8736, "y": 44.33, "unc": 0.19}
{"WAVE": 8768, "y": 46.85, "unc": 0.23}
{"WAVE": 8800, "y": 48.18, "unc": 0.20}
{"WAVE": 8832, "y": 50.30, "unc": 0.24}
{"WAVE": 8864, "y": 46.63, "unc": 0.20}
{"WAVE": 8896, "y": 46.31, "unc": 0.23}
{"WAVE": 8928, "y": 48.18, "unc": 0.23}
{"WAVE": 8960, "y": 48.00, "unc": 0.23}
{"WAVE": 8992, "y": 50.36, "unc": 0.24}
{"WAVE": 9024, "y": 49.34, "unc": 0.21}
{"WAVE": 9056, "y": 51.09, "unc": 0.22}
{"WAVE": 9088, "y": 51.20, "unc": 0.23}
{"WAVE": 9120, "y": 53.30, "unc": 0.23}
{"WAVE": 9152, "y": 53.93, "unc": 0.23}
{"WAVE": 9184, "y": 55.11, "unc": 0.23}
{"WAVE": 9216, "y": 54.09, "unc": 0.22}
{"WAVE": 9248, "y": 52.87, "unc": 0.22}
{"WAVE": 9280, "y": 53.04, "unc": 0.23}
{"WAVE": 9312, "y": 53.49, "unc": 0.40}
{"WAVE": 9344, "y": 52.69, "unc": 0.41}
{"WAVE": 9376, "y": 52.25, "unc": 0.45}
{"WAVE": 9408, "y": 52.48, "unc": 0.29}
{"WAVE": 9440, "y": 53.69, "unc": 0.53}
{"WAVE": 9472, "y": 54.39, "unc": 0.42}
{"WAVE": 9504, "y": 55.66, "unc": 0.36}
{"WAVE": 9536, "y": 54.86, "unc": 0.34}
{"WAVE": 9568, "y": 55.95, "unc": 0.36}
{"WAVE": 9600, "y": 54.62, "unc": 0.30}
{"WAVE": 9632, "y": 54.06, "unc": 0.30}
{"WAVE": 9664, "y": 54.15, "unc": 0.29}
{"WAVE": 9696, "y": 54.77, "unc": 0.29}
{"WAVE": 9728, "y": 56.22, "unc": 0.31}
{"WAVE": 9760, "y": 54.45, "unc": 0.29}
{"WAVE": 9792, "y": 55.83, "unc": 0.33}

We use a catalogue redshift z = 0.00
